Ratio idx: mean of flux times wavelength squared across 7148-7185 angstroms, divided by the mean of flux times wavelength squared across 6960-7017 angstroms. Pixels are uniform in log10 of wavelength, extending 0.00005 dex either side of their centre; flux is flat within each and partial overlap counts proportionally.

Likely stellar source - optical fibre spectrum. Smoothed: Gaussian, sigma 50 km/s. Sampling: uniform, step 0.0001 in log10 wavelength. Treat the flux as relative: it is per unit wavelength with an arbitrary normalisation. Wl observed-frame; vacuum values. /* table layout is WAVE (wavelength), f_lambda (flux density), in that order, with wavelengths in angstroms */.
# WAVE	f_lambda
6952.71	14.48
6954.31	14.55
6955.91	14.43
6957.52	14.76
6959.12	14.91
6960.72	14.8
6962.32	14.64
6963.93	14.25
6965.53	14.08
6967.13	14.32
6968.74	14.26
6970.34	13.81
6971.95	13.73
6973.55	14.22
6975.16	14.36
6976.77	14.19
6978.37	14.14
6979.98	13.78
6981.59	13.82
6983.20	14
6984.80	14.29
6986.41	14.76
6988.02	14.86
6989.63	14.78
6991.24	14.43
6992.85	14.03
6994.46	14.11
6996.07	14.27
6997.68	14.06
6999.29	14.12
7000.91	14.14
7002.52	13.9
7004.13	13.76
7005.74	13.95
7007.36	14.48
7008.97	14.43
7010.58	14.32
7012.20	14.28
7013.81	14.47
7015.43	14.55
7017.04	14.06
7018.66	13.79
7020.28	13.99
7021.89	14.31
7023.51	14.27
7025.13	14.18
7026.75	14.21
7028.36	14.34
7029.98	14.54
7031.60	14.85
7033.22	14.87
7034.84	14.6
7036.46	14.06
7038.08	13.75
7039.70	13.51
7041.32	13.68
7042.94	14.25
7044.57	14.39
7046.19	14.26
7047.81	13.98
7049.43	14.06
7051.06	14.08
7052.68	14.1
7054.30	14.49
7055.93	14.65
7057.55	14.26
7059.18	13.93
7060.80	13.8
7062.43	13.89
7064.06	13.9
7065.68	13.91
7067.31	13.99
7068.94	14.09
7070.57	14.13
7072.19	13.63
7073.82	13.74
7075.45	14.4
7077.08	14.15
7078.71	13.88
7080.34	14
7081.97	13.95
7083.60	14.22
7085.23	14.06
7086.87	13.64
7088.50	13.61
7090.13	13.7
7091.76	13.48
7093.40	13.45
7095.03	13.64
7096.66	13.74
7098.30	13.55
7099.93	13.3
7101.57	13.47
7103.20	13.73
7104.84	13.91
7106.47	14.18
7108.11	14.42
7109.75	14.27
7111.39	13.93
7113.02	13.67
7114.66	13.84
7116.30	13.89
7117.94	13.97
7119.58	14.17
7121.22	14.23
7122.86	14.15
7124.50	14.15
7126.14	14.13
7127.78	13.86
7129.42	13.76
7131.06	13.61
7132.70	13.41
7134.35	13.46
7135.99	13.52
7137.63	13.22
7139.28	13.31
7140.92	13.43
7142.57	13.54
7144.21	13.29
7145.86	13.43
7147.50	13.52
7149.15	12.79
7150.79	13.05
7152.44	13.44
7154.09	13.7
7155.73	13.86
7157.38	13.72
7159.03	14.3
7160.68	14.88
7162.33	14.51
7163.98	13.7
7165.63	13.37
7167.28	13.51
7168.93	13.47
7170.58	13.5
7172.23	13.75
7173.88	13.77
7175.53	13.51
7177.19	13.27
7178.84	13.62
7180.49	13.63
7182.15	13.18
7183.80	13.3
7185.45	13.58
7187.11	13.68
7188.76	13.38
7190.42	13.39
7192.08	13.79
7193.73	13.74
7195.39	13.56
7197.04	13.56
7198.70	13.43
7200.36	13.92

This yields 1.01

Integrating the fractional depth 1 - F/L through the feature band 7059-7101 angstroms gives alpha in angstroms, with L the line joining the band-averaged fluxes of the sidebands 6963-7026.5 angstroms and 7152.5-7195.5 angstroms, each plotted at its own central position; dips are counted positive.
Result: 0.3 angstroms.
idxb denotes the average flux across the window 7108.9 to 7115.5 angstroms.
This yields 13.9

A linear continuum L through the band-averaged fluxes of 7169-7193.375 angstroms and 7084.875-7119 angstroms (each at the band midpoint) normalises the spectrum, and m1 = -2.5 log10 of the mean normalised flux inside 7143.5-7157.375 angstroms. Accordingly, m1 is 0.02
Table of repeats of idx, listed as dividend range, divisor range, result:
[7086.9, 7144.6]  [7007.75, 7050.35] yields 0.99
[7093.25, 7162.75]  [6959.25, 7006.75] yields 1.01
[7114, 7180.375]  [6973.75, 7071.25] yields 1.00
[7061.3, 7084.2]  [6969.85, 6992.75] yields 1.01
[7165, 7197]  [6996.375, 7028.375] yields 1.00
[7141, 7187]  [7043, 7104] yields 1.00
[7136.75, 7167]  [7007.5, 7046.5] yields 0.99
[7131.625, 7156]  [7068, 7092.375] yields 0.98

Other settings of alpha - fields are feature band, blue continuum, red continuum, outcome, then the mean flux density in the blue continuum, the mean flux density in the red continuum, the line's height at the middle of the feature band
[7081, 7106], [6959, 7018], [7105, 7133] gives 0.6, 14.2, 14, 14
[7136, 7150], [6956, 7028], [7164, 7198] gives 0.4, 14.2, 13.5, 13.7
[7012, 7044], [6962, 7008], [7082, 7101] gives -0.6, 14.2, 13.7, 14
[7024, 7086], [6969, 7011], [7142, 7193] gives -0.7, 14.2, 13.6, 14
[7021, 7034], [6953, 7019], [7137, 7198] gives -0.3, 14.3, 13.6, 14.1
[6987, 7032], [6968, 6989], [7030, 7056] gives -0.2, 14.2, 14.2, 14.2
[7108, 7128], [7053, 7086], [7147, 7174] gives -0.3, 14.1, 13.7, 13.9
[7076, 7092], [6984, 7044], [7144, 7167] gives 0.1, 14.2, 13.7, 14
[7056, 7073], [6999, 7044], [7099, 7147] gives 0.0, 14.2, 13.8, 14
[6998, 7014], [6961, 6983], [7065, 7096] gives -0.1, 14.1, 13.9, 14.1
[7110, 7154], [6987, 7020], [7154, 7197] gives 0.5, 14.2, 13.7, 13.8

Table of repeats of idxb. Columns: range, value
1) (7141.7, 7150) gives 13.3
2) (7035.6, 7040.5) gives 13.8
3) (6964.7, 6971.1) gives 14.1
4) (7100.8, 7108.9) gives 13.9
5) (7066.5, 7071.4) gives 14.1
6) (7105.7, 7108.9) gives 14.3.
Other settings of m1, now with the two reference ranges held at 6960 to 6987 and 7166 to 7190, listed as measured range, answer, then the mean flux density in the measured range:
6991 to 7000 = 0.00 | 14.2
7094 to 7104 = 0.02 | 13.6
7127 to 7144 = 0.01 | 13.5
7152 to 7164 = -0.04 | 14.1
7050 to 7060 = -0.03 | 14.2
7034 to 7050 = -0.01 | 14.1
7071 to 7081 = -0.01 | 14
